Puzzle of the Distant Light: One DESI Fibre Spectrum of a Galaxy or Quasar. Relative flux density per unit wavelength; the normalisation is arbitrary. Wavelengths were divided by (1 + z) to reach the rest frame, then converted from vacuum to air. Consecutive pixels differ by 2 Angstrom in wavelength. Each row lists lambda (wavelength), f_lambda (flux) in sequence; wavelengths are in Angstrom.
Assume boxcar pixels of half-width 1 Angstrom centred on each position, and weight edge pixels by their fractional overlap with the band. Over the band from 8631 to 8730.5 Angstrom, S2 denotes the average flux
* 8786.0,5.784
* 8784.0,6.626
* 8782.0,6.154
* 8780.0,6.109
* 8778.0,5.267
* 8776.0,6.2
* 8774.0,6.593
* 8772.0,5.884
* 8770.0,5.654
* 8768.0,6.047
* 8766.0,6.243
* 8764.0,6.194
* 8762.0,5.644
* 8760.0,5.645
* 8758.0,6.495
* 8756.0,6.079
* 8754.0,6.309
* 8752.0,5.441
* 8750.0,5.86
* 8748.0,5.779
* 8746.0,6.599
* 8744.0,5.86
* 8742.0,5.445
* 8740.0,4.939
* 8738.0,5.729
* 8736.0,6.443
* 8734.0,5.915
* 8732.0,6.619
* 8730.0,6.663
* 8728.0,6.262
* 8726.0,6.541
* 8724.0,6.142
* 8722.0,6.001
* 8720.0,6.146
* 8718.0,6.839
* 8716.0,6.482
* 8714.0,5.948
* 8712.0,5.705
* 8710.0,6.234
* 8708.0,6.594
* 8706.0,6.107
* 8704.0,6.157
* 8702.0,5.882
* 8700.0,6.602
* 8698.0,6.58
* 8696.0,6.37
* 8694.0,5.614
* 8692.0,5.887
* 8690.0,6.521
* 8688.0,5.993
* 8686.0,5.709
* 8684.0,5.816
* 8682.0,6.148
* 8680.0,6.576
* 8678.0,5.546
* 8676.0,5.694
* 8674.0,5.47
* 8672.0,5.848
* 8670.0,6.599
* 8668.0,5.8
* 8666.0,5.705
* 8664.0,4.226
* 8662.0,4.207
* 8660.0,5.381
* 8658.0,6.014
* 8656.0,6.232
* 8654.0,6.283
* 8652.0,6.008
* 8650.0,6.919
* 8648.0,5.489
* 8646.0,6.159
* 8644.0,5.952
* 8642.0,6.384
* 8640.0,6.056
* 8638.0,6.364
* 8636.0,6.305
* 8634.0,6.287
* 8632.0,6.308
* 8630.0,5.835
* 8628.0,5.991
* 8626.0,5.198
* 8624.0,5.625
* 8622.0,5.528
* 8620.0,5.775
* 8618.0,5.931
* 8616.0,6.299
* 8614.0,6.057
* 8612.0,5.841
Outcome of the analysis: 6.05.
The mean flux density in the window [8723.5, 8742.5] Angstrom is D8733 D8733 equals 6.08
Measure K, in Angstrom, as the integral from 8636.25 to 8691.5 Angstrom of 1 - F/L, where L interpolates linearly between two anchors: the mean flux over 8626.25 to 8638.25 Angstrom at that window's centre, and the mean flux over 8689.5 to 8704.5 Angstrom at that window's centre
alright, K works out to 2.3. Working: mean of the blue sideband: 6.11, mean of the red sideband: 6.19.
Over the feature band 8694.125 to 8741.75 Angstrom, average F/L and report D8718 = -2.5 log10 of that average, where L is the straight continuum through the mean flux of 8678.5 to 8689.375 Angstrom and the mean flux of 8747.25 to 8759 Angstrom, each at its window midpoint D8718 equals -0.03 mag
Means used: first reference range 6.04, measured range 6.19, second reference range 6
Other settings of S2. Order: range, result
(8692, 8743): 6.15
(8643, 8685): 5.81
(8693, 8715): 6.16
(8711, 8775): 6.07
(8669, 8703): 6.05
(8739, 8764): 5.86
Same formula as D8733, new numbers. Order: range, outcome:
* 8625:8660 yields 6.08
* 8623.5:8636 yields 5.92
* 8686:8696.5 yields 6.03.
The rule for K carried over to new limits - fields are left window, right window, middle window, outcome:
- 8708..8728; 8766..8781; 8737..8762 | 1.0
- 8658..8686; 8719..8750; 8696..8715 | -1.1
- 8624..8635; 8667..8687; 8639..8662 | -0.4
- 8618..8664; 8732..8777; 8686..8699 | -0.4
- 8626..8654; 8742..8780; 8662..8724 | 0.6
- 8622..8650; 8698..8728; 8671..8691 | 0.7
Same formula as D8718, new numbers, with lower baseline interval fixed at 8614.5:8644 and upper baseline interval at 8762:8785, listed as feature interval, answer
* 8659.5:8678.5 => 0.107 mag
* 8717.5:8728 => -0.046 mag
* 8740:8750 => 0.043 mag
